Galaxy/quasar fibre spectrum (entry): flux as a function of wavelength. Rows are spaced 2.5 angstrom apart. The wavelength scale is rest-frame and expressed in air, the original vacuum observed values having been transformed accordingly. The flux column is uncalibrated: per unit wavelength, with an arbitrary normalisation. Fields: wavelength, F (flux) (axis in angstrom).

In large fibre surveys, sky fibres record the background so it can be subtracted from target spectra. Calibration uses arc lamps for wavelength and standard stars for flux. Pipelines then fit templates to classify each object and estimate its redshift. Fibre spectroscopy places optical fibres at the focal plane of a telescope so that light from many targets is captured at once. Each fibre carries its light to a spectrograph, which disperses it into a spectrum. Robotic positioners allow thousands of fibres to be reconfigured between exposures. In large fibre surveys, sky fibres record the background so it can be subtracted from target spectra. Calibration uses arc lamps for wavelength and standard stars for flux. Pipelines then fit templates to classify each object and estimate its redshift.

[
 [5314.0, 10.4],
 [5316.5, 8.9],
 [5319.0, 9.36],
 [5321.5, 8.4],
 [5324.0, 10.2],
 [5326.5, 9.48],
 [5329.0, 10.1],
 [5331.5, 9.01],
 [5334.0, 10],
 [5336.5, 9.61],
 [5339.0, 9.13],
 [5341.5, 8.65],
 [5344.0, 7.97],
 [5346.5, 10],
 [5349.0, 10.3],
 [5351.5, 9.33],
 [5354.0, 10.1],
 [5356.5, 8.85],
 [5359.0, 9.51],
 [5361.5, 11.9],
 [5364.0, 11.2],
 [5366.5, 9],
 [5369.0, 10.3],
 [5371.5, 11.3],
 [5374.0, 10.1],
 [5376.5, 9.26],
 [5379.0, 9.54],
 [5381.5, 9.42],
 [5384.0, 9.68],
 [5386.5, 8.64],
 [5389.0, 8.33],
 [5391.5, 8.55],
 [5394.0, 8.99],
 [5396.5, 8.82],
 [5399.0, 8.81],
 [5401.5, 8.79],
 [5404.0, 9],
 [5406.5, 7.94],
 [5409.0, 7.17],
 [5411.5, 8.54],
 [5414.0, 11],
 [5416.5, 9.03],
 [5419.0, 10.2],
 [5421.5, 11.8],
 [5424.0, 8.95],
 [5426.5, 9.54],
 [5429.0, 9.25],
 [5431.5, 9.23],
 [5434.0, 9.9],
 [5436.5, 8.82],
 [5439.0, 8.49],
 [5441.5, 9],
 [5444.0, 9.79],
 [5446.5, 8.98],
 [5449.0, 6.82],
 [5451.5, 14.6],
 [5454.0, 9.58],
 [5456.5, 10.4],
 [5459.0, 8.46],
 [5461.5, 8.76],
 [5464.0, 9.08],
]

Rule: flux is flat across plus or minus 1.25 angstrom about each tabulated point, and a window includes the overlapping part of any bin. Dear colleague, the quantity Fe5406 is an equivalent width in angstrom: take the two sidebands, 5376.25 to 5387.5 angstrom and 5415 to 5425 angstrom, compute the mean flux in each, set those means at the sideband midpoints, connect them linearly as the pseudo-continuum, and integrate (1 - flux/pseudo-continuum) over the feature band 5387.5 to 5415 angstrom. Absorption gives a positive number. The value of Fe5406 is 2.82 angstrom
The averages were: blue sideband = 9.33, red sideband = 10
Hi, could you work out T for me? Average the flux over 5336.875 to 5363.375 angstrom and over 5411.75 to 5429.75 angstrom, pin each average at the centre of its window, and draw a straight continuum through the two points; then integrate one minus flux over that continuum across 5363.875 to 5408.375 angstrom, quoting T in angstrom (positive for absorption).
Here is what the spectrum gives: 2.4 angstrom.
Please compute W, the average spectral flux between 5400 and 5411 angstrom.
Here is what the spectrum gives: 8.26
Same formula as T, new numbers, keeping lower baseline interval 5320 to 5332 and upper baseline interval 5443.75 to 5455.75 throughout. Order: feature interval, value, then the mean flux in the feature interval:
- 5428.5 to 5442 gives 1.1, 9.11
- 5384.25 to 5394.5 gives 1.1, 8.7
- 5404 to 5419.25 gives 1.4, 8.9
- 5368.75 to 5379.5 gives -0.5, 10.1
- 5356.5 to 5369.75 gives -0.9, 10.2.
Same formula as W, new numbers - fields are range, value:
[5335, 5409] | 9.38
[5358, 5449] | 9.37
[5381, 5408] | 8.78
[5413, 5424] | 10.3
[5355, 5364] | 10.2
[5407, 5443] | 9.33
